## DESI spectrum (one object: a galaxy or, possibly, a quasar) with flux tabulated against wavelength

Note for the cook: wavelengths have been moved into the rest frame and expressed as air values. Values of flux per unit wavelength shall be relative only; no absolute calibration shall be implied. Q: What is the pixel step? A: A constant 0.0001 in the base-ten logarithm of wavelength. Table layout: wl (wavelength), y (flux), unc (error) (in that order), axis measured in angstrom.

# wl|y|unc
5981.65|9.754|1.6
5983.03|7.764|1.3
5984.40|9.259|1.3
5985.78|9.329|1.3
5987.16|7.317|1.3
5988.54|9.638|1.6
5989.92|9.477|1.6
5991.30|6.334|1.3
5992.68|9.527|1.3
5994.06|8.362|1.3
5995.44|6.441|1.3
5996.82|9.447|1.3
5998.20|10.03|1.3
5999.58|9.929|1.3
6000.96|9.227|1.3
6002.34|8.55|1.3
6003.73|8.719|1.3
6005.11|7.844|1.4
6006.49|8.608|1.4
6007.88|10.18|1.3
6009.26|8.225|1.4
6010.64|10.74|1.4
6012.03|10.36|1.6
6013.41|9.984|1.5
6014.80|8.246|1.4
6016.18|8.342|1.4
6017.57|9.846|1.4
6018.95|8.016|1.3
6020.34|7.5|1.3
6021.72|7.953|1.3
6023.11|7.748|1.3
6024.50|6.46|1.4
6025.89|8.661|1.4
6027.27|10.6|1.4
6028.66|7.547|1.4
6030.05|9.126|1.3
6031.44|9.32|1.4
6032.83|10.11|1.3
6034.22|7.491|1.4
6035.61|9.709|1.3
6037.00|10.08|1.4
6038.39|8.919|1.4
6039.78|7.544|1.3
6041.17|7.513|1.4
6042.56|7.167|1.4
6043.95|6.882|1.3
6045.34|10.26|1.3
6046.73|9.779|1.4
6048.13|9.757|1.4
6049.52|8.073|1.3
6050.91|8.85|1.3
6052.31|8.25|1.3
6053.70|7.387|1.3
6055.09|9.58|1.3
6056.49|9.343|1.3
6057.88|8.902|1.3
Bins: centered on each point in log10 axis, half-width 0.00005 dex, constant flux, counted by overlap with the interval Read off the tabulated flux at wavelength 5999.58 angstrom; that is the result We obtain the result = 9.929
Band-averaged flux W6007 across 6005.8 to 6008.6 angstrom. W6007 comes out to 9.37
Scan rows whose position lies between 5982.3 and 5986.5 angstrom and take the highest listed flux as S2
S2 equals 9.329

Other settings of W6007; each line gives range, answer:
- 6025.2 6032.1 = 9.05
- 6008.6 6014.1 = 9.84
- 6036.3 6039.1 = 9.49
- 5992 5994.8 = 8.9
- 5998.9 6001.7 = 9.57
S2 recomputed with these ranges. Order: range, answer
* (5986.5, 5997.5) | 9.638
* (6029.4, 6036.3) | 10.11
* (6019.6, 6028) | 10.6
